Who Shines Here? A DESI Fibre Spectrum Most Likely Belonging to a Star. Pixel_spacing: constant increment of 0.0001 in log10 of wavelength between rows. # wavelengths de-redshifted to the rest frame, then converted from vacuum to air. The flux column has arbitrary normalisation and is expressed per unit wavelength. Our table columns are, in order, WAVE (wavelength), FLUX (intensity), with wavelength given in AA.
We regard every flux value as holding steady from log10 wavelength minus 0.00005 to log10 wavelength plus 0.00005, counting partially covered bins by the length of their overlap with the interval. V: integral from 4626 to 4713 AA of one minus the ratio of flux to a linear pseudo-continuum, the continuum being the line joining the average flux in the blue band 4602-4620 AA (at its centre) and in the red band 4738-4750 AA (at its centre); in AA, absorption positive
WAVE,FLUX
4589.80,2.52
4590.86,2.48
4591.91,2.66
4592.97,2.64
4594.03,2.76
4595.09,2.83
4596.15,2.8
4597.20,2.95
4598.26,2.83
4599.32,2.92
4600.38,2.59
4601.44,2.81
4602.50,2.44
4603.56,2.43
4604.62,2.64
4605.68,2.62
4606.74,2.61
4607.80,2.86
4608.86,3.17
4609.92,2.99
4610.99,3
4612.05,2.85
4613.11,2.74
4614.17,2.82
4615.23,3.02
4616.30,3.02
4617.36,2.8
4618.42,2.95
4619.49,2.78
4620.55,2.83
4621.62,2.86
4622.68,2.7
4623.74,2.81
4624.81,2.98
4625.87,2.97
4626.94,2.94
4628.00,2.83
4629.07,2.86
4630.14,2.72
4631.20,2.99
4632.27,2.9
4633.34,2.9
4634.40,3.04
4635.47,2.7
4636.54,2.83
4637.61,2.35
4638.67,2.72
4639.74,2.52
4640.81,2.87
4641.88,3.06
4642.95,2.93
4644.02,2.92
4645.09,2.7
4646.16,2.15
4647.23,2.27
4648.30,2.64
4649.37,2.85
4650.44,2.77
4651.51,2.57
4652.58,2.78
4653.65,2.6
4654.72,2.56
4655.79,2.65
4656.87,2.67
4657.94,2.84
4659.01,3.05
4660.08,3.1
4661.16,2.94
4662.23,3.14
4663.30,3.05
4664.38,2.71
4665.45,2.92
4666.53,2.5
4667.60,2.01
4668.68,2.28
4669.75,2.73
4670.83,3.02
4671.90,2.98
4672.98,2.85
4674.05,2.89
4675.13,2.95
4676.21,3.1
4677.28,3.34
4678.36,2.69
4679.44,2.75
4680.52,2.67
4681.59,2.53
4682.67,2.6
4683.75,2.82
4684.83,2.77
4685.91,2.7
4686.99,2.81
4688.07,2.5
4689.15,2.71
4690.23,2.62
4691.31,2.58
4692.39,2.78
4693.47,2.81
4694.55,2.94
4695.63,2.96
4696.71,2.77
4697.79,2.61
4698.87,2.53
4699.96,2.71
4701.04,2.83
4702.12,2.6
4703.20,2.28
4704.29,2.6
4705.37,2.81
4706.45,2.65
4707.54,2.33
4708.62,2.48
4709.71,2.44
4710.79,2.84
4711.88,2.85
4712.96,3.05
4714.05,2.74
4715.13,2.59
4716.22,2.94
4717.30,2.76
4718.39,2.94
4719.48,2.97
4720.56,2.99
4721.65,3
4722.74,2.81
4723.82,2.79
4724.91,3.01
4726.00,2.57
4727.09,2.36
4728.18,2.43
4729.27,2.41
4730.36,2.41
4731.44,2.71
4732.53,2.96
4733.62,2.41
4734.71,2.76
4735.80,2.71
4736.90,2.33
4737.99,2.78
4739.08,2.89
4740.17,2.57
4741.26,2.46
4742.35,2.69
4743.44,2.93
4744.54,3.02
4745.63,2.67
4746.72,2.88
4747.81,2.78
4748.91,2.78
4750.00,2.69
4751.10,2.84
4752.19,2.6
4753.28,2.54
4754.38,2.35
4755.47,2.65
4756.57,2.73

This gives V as 1.4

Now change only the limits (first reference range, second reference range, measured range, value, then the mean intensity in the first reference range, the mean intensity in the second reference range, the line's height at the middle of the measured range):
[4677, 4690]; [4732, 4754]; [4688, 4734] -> 0.3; 2.72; 2.71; 2.72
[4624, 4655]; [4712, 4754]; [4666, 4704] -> 0.3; 2.76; 2.73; 2.74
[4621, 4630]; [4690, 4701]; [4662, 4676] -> 0.1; 2.86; 2.74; 2.79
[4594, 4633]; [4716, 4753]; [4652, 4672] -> 0.2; 2.83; 2.73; 2.79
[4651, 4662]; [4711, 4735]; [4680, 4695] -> 0.4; 2.79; 2.75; 2.77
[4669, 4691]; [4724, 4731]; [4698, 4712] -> 0.3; 2.79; 2.55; 2.66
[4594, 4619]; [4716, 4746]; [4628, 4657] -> 0.6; 2.81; 2.72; 2.79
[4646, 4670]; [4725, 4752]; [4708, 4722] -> -0.7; 2.69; 2.67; 2.68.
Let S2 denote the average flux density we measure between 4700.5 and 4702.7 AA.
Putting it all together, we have 2.71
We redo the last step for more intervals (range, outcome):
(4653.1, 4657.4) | 2.62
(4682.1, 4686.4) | 2.72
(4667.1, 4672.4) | 2.61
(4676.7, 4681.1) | 2.87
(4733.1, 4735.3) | 2.59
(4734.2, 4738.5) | 2.64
